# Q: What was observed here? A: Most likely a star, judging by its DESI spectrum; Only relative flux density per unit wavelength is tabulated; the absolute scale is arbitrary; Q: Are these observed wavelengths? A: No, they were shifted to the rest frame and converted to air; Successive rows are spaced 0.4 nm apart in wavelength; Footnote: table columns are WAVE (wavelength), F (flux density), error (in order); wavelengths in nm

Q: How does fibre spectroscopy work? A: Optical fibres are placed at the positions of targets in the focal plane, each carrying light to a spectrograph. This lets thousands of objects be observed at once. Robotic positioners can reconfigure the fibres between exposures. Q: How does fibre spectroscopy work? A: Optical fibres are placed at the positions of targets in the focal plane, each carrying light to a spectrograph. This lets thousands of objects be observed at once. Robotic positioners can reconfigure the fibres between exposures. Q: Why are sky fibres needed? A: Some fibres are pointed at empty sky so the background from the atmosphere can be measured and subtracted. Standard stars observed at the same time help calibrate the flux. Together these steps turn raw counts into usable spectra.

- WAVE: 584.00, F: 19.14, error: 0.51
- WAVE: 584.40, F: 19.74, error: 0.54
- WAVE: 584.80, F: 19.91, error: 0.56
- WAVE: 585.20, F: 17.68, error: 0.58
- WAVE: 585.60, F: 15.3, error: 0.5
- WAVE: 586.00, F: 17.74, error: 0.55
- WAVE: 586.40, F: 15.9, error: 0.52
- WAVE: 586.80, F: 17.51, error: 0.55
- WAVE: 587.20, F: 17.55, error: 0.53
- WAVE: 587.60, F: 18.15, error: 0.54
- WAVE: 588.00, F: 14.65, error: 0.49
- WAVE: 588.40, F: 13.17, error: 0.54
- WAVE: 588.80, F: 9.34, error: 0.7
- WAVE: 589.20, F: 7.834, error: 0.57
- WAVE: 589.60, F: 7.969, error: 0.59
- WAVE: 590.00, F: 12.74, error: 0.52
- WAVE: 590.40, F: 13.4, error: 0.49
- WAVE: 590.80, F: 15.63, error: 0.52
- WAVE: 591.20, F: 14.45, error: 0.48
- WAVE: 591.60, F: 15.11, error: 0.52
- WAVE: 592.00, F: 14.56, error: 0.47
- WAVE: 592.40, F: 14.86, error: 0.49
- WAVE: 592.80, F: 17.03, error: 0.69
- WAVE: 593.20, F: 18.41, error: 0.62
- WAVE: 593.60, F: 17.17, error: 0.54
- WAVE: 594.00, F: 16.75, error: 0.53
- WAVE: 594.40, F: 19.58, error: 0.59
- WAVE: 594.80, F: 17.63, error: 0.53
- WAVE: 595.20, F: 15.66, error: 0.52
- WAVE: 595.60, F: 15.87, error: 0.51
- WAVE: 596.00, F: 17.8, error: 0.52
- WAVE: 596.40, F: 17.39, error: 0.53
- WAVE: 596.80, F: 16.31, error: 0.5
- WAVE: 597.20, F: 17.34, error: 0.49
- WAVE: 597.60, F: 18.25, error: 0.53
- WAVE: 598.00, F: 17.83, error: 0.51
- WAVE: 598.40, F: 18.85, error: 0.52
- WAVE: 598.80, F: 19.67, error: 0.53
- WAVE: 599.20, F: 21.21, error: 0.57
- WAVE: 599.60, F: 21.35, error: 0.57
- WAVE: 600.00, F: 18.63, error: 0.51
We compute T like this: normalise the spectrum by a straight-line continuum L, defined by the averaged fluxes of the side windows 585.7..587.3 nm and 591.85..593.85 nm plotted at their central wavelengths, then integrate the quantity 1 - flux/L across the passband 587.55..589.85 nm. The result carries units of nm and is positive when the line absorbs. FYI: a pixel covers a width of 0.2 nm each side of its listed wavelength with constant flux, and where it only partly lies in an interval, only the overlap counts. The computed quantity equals 0.74 nm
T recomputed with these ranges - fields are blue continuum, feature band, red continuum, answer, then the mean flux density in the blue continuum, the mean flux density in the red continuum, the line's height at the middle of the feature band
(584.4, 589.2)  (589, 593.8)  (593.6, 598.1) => 0.734 nm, 15.9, 17.3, 16.6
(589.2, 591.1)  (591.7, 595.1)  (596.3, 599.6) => -0.490 nm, 12.1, 18.6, 14.8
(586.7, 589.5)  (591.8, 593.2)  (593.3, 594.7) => 0.077 nm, 13.7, 17.9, 16.8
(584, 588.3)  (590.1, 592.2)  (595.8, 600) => 0.395 nm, 17.4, 18.6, 17.9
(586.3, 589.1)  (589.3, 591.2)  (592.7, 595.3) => 0.428 nm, 14.9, 17.5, 16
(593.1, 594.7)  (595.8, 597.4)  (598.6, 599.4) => 0.170 nm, 17.9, 20.4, 19.3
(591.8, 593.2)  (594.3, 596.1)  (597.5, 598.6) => -0.010 nm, 15.9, 18.3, 17.1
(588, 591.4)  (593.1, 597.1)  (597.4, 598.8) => -0.280 nm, 12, 18.5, 16.2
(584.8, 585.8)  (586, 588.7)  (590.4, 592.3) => 0.060 nm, 17.2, 14.8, 16.4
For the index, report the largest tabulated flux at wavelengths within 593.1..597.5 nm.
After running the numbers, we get 19.58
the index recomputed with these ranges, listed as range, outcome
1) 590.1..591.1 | 15.63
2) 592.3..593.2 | 18.41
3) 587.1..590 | 18.15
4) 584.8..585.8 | 17.68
